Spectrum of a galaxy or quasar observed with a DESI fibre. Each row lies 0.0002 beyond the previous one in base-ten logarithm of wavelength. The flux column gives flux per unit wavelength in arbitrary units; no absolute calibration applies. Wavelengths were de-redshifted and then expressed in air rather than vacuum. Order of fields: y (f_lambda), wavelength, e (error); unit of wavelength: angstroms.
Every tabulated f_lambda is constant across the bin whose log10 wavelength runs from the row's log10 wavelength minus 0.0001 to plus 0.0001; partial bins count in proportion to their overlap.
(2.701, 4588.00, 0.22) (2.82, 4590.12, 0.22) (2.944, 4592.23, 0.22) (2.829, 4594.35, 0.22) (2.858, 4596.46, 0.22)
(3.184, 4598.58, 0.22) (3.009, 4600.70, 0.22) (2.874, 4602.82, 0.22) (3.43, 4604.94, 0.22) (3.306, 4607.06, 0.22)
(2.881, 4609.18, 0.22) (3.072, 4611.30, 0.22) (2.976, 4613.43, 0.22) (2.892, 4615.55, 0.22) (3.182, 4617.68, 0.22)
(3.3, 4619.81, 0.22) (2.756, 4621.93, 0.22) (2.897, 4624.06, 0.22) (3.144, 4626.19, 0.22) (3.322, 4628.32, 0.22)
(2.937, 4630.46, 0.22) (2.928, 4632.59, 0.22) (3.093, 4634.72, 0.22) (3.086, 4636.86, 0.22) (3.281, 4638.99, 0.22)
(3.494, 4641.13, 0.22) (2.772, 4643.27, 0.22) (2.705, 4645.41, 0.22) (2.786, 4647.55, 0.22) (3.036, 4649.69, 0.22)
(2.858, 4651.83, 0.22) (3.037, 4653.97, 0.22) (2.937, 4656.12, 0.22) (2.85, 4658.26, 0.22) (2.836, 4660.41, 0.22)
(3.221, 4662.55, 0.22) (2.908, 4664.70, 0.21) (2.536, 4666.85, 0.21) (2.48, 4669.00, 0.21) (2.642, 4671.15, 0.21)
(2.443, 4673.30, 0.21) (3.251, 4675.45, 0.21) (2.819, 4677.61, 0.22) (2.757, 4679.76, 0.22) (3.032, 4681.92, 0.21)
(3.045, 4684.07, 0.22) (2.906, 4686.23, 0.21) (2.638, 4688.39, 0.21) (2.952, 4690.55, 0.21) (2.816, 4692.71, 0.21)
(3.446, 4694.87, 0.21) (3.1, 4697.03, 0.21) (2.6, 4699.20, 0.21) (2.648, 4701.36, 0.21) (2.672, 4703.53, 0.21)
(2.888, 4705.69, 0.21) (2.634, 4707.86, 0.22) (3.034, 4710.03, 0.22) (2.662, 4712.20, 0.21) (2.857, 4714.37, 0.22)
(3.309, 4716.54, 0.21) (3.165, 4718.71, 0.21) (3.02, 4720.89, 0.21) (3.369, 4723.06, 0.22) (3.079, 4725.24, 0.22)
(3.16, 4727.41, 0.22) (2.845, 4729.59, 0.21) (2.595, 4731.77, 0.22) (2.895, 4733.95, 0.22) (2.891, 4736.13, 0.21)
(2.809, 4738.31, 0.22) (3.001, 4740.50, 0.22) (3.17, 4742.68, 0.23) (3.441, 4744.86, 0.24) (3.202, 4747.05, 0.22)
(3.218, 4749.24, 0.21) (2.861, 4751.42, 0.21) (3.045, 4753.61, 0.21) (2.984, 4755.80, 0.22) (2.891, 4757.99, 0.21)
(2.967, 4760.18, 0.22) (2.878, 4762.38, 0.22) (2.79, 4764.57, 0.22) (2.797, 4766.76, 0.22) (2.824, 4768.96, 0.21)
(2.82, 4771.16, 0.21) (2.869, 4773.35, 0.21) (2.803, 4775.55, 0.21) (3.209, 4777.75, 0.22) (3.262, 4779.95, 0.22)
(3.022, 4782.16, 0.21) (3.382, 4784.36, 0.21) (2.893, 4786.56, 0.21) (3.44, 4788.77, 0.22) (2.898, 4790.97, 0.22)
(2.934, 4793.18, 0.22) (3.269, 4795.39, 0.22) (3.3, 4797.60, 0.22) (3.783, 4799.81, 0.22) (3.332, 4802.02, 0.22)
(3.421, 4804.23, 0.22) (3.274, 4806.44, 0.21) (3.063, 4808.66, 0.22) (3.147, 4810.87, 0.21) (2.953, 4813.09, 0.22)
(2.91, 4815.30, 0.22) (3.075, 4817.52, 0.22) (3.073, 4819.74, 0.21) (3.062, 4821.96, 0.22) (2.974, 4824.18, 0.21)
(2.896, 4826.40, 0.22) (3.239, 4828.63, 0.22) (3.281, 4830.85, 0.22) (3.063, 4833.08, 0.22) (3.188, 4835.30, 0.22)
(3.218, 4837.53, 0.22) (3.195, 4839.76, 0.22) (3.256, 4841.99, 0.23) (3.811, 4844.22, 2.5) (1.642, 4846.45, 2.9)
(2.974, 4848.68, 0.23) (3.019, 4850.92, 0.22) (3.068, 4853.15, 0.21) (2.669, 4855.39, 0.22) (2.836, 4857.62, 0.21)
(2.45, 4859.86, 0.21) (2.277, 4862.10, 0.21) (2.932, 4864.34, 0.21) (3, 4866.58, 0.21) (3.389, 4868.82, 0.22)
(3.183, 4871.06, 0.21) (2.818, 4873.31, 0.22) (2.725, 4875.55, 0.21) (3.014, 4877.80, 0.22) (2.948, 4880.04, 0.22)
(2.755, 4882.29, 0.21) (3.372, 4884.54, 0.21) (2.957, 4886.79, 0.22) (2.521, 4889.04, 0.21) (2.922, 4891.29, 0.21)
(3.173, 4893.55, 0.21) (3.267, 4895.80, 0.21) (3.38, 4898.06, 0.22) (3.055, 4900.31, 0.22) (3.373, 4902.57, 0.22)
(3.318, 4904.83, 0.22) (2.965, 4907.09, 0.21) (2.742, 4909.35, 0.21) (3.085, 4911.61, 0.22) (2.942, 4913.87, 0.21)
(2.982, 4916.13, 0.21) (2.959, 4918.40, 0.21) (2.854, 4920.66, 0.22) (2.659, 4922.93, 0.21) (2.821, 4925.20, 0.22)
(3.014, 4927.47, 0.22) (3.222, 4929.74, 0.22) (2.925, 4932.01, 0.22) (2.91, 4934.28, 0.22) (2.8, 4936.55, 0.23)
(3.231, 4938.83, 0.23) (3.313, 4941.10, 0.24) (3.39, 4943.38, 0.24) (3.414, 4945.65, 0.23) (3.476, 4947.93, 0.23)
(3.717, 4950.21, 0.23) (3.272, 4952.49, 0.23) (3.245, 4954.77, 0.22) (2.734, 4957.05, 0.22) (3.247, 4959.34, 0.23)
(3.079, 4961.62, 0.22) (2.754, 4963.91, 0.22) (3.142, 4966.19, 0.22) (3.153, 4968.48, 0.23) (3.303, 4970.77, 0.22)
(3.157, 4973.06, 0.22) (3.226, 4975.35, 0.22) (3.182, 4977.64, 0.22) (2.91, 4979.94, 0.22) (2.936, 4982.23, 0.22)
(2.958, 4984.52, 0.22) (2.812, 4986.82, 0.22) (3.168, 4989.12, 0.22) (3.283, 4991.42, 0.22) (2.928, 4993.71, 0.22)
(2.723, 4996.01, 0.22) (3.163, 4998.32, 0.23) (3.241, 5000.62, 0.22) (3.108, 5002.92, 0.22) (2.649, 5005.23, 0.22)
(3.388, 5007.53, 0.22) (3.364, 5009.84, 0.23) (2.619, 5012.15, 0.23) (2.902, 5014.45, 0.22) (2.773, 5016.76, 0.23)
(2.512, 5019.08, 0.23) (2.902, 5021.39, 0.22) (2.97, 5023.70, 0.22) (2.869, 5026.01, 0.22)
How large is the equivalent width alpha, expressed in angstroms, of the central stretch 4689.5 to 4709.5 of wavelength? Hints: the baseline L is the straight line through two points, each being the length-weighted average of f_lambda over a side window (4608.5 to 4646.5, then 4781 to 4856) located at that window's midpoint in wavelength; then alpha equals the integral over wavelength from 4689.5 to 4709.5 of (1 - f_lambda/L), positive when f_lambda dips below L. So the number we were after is 1.31 angstroms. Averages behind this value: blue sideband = 3.04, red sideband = 3.11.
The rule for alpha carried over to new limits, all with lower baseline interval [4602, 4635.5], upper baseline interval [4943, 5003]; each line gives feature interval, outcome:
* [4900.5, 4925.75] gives 1.16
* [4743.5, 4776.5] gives 1.39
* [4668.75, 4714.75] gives 3.58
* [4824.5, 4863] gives 1.97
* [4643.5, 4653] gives 0.70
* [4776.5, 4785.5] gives -0.33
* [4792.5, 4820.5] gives -0.89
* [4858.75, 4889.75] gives 2.27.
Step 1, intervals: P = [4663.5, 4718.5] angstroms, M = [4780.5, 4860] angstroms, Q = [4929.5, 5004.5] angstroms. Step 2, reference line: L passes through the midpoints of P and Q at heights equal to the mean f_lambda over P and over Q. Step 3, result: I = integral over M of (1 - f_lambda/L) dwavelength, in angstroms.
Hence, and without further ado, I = -3.1 angstroms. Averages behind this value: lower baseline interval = 2.85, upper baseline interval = 3.12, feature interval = 3.09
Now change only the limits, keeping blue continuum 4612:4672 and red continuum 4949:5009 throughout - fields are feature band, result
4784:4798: -0.6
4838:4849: 0.2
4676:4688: 0.3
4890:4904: -0.6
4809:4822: 0.0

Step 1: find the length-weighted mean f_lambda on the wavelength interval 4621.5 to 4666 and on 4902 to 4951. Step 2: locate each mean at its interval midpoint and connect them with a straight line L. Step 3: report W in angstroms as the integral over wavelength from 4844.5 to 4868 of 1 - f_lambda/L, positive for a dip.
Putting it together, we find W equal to 2.5 angstroms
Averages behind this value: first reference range 3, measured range 2.74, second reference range 3.09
